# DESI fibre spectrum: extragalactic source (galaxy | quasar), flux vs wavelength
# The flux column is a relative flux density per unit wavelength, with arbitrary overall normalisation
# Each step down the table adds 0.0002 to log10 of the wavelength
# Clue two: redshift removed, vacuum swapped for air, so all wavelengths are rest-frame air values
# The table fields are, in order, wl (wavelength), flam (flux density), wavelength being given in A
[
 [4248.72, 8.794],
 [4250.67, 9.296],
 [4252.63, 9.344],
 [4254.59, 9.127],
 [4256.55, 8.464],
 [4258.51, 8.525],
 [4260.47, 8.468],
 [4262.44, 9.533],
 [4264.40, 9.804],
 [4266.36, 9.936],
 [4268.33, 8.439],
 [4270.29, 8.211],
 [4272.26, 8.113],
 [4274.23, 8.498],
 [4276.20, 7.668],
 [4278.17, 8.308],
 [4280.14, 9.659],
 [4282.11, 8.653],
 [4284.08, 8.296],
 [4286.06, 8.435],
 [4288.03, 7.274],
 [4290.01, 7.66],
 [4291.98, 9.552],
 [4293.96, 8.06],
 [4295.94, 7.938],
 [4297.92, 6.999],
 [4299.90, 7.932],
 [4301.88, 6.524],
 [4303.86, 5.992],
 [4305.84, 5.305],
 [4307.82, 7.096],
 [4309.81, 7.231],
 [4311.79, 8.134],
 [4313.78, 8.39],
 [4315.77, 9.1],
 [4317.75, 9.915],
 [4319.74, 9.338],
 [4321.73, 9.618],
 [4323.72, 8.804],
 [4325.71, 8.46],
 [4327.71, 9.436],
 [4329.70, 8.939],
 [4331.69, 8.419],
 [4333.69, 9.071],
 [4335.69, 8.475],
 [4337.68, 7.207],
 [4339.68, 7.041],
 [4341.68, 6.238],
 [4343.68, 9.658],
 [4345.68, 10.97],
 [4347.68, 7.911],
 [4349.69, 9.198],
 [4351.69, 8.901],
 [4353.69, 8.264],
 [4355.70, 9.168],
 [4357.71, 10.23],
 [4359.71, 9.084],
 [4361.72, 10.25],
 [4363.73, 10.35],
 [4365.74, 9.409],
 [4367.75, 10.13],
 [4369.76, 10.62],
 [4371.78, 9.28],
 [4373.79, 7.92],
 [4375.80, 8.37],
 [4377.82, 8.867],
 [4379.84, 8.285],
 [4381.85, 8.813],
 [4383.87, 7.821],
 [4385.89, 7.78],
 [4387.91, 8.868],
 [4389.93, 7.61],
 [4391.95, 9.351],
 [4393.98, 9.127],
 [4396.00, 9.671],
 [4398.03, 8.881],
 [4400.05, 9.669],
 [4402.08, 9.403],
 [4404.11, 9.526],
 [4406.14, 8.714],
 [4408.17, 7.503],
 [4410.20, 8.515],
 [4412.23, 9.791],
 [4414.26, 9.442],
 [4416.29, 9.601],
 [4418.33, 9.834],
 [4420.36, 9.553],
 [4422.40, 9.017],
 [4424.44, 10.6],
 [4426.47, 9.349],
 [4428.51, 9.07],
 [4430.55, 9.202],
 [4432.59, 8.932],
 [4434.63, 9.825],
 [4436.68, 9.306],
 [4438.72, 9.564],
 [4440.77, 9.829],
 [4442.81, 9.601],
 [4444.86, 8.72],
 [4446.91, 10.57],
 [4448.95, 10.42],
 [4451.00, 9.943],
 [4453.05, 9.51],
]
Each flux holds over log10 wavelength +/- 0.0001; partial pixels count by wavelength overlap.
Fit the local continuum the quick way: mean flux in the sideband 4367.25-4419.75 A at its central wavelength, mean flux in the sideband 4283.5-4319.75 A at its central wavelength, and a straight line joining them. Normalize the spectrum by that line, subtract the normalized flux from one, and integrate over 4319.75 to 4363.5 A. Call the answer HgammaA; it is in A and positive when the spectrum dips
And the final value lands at -2.90 A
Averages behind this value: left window 7.81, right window 8.97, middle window 8.86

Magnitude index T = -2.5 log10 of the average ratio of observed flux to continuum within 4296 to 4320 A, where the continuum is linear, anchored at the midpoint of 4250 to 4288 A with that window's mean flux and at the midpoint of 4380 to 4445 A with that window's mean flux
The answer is 0.16 mag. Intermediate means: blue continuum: 8.73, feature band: 7.63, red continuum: 9.14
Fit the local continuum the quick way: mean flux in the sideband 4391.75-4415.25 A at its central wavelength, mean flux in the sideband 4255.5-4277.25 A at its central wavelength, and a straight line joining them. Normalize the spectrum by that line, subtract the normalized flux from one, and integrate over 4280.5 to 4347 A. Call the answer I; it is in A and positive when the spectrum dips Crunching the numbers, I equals 4.8 A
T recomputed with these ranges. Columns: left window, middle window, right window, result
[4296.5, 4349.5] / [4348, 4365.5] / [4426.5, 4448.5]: -0.10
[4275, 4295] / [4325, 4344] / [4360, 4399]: 0.06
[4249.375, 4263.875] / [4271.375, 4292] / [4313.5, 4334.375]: 0.09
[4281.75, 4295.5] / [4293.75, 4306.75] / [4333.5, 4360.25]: 0.20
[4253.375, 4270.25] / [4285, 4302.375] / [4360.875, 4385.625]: 0.15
